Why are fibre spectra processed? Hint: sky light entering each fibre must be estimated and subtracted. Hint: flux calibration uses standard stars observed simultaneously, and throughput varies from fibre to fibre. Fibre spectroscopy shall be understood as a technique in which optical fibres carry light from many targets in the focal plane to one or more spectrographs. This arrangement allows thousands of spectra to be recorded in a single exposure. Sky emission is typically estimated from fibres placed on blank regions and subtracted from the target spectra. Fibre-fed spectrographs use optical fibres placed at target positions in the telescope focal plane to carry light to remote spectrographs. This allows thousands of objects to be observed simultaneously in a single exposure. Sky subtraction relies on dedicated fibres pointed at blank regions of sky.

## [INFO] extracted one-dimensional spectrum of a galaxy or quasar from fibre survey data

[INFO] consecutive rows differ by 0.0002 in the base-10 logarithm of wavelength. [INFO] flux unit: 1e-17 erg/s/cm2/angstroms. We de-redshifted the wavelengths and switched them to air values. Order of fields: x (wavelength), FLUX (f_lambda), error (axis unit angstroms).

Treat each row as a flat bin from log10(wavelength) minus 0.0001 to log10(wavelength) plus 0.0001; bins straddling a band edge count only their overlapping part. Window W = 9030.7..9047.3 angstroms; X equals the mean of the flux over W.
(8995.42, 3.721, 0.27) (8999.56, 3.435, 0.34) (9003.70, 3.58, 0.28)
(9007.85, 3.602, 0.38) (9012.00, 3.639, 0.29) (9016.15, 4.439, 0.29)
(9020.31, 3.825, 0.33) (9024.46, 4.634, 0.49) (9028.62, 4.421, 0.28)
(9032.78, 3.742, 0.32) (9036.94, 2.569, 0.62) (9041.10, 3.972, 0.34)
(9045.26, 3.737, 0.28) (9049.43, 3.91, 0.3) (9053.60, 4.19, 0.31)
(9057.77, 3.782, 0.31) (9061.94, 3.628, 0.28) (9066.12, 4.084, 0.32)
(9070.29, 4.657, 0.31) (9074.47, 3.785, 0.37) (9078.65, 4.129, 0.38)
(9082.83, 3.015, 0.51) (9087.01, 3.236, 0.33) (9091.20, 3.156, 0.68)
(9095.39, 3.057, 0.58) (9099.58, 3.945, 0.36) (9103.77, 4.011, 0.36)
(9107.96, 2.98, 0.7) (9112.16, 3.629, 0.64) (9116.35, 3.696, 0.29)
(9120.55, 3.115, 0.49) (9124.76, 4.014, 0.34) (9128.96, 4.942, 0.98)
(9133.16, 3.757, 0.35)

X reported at 3.51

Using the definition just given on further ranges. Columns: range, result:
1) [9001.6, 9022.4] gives 3.82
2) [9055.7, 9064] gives 3.71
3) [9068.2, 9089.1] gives 3.77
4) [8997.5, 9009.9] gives 3.54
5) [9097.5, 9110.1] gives 3.64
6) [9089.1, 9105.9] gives 3.54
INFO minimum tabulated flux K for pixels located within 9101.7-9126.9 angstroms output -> 2.98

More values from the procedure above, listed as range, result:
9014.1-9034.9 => 3.742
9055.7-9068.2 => 3.628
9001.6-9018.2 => 3.58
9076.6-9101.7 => 3.015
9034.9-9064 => 2.569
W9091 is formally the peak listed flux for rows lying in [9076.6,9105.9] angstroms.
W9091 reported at 4.129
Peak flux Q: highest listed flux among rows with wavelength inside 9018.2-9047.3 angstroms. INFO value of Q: 4.634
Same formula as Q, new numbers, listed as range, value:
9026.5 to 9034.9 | 4.421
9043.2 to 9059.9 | 4.19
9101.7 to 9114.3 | 4.011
